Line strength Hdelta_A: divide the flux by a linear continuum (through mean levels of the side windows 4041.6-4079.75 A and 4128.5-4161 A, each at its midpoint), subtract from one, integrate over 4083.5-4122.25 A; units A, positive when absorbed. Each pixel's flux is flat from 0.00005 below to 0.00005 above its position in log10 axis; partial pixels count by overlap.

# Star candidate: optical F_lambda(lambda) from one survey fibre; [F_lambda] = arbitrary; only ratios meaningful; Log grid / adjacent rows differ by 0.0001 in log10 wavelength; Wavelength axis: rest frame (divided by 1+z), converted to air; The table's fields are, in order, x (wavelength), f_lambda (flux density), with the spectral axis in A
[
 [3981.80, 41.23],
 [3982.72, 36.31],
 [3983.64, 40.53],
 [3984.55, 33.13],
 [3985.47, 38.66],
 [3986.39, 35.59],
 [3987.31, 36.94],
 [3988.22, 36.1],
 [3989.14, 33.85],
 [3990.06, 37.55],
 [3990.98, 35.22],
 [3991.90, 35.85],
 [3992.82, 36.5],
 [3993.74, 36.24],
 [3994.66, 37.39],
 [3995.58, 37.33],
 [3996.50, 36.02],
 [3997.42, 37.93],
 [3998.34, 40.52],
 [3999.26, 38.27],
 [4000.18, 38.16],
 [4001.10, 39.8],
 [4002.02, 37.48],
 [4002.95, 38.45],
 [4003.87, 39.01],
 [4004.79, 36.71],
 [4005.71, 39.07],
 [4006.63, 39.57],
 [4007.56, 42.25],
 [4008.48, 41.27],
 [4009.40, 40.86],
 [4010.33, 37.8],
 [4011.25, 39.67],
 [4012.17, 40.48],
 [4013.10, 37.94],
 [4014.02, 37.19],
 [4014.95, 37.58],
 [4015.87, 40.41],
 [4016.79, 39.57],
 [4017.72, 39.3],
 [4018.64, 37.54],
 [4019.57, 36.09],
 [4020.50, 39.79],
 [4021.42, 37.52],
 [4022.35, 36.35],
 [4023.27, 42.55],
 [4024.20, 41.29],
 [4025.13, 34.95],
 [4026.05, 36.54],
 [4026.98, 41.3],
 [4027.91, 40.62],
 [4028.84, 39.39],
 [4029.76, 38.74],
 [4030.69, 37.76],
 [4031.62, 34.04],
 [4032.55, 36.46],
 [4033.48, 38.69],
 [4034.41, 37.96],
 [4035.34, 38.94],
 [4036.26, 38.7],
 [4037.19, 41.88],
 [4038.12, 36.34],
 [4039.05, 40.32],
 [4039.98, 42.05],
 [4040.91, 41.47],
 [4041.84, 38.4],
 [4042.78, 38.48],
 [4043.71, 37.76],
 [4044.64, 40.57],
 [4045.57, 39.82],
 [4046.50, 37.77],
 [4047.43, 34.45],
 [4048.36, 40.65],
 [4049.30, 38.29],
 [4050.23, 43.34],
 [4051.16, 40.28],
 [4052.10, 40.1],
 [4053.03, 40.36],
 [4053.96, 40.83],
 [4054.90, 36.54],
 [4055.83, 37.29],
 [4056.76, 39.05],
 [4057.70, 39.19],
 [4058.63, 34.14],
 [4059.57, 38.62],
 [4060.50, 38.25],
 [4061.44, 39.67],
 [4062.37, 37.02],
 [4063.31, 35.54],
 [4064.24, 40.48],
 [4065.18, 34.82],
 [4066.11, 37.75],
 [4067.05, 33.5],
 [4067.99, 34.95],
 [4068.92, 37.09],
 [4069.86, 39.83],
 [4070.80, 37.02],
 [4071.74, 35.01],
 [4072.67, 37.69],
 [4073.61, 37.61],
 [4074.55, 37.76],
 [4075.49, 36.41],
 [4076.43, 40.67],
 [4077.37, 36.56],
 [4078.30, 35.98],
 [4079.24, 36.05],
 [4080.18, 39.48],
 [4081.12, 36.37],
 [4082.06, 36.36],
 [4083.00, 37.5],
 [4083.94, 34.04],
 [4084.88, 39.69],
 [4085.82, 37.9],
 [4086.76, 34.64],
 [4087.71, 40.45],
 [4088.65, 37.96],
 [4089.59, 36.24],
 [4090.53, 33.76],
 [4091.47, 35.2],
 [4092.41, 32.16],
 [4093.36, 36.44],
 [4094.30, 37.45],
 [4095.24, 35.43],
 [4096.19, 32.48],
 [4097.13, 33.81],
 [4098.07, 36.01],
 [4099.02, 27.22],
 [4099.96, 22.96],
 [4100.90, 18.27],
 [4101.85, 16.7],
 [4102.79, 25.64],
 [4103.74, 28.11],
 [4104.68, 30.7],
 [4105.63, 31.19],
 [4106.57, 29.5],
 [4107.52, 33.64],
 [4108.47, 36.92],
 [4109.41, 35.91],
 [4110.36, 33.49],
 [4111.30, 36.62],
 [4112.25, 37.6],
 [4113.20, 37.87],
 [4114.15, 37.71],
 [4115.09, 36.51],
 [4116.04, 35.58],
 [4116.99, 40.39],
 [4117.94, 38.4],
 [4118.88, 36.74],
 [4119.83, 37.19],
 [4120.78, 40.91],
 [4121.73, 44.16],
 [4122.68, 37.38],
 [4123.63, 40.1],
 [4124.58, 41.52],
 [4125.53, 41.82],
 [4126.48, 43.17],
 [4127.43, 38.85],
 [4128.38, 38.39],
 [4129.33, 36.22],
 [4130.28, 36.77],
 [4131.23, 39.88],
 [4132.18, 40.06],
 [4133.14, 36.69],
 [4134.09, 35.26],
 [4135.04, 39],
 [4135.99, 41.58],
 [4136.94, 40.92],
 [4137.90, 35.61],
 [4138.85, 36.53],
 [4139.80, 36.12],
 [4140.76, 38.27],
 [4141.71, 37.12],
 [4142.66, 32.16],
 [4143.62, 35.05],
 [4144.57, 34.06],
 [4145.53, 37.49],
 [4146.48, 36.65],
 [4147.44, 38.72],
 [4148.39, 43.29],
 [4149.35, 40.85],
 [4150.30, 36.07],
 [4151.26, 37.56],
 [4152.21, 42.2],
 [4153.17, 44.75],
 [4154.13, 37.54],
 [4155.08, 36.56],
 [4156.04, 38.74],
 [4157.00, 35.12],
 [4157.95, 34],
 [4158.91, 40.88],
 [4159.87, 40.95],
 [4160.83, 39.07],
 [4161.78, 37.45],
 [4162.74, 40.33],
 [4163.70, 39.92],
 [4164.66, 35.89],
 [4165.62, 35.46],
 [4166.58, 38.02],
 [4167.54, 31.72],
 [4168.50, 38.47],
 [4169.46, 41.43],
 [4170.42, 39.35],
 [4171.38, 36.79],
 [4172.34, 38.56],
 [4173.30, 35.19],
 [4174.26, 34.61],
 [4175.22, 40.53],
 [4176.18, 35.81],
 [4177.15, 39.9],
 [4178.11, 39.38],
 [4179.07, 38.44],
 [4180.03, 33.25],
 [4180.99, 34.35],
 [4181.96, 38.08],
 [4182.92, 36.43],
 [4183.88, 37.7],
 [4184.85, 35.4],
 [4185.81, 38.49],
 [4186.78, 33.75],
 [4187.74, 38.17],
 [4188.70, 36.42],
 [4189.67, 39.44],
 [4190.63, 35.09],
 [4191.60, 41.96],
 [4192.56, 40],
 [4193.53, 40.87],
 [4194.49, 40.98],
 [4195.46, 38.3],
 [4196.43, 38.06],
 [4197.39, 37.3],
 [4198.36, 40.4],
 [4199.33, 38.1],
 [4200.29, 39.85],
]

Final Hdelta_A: 3.8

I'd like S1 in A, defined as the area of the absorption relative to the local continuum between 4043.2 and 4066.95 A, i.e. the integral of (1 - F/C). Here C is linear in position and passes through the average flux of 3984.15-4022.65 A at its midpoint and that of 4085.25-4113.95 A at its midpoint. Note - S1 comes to -2.2 A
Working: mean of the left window 37.9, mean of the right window 32.8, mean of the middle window 38.4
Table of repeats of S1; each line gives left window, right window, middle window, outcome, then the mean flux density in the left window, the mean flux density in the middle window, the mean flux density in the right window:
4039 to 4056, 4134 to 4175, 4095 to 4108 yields 3.4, 39.4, 28.6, 37.8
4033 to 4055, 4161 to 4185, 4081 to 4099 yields 1.3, 39.4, 35.8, 37.3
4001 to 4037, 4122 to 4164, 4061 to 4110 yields 5.0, 38.7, 34.6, 38.4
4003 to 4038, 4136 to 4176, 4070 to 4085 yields 0.5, 38.8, 37.1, 37.8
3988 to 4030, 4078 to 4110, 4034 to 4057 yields -2.0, 38.4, 39.3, 33.3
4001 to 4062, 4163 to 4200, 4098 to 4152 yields 3.0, 38.9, 36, 37.7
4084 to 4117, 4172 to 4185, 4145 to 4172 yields -1.7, 33.4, 38.4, 37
